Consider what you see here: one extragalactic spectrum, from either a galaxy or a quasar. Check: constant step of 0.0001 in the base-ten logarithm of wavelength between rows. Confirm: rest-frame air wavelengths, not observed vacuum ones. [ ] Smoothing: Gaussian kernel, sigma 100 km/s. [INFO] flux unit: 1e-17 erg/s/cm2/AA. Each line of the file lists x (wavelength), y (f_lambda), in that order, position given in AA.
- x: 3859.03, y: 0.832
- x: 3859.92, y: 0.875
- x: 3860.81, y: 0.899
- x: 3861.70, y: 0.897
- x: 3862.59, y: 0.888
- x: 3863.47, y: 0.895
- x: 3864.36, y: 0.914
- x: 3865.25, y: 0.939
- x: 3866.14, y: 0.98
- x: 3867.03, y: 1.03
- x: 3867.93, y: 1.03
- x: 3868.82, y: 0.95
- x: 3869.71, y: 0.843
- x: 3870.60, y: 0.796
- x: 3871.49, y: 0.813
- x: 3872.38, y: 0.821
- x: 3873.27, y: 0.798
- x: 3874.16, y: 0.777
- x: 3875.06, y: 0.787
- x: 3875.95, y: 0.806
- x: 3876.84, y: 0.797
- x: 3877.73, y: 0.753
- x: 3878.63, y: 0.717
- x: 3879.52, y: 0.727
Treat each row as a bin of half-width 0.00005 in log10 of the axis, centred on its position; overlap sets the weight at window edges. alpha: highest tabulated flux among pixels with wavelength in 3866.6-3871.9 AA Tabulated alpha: 1.03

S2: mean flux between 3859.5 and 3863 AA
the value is 0.889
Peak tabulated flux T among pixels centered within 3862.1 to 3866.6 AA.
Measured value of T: 0.98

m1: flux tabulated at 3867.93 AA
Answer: 1.03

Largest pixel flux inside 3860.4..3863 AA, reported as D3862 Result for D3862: 0.899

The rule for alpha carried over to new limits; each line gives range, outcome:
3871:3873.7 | 0.821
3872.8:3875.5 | 0.798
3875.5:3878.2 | 0.806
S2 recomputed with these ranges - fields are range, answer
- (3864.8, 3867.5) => 0.98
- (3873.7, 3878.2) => 0.783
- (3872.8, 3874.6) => 0.79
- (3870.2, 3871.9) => 0.805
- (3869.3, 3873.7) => 0.815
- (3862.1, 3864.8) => 0.902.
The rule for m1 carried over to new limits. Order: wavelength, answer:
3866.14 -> 0.98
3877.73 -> 0.753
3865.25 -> 0.939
